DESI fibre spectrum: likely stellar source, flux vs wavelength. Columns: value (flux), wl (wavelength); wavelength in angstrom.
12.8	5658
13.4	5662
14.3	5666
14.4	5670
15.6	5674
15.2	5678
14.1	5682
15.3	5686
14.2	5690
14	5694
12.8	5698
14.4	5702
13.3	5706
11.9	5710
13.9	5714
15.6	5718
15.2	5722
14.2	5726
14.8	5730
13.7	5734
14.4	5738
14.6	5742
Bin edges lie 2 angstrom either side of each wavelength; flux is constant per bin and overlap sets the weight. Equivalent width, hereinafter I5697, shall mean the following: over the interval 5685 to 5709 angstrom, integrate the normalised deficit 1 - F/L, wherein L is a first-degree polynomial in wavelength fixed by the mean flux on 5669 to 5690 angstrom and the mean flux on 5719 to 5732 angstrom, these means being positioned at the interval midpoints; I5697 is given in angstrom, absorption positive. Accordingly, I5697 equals 1.6 angstrom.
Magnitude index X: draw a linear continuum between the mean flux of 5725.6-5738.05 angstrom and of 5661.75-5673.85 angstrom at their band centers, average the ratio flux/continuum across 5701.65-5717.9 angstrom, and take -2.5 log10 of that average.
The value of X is 0.06 mag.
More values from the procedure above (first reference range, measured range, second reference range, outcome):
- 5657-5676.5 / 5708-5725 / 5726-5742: 0.01 mag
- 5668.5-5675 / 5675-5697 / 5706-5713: -0.04 mag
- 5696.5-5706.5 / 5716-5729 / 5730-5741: -0.08 mag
